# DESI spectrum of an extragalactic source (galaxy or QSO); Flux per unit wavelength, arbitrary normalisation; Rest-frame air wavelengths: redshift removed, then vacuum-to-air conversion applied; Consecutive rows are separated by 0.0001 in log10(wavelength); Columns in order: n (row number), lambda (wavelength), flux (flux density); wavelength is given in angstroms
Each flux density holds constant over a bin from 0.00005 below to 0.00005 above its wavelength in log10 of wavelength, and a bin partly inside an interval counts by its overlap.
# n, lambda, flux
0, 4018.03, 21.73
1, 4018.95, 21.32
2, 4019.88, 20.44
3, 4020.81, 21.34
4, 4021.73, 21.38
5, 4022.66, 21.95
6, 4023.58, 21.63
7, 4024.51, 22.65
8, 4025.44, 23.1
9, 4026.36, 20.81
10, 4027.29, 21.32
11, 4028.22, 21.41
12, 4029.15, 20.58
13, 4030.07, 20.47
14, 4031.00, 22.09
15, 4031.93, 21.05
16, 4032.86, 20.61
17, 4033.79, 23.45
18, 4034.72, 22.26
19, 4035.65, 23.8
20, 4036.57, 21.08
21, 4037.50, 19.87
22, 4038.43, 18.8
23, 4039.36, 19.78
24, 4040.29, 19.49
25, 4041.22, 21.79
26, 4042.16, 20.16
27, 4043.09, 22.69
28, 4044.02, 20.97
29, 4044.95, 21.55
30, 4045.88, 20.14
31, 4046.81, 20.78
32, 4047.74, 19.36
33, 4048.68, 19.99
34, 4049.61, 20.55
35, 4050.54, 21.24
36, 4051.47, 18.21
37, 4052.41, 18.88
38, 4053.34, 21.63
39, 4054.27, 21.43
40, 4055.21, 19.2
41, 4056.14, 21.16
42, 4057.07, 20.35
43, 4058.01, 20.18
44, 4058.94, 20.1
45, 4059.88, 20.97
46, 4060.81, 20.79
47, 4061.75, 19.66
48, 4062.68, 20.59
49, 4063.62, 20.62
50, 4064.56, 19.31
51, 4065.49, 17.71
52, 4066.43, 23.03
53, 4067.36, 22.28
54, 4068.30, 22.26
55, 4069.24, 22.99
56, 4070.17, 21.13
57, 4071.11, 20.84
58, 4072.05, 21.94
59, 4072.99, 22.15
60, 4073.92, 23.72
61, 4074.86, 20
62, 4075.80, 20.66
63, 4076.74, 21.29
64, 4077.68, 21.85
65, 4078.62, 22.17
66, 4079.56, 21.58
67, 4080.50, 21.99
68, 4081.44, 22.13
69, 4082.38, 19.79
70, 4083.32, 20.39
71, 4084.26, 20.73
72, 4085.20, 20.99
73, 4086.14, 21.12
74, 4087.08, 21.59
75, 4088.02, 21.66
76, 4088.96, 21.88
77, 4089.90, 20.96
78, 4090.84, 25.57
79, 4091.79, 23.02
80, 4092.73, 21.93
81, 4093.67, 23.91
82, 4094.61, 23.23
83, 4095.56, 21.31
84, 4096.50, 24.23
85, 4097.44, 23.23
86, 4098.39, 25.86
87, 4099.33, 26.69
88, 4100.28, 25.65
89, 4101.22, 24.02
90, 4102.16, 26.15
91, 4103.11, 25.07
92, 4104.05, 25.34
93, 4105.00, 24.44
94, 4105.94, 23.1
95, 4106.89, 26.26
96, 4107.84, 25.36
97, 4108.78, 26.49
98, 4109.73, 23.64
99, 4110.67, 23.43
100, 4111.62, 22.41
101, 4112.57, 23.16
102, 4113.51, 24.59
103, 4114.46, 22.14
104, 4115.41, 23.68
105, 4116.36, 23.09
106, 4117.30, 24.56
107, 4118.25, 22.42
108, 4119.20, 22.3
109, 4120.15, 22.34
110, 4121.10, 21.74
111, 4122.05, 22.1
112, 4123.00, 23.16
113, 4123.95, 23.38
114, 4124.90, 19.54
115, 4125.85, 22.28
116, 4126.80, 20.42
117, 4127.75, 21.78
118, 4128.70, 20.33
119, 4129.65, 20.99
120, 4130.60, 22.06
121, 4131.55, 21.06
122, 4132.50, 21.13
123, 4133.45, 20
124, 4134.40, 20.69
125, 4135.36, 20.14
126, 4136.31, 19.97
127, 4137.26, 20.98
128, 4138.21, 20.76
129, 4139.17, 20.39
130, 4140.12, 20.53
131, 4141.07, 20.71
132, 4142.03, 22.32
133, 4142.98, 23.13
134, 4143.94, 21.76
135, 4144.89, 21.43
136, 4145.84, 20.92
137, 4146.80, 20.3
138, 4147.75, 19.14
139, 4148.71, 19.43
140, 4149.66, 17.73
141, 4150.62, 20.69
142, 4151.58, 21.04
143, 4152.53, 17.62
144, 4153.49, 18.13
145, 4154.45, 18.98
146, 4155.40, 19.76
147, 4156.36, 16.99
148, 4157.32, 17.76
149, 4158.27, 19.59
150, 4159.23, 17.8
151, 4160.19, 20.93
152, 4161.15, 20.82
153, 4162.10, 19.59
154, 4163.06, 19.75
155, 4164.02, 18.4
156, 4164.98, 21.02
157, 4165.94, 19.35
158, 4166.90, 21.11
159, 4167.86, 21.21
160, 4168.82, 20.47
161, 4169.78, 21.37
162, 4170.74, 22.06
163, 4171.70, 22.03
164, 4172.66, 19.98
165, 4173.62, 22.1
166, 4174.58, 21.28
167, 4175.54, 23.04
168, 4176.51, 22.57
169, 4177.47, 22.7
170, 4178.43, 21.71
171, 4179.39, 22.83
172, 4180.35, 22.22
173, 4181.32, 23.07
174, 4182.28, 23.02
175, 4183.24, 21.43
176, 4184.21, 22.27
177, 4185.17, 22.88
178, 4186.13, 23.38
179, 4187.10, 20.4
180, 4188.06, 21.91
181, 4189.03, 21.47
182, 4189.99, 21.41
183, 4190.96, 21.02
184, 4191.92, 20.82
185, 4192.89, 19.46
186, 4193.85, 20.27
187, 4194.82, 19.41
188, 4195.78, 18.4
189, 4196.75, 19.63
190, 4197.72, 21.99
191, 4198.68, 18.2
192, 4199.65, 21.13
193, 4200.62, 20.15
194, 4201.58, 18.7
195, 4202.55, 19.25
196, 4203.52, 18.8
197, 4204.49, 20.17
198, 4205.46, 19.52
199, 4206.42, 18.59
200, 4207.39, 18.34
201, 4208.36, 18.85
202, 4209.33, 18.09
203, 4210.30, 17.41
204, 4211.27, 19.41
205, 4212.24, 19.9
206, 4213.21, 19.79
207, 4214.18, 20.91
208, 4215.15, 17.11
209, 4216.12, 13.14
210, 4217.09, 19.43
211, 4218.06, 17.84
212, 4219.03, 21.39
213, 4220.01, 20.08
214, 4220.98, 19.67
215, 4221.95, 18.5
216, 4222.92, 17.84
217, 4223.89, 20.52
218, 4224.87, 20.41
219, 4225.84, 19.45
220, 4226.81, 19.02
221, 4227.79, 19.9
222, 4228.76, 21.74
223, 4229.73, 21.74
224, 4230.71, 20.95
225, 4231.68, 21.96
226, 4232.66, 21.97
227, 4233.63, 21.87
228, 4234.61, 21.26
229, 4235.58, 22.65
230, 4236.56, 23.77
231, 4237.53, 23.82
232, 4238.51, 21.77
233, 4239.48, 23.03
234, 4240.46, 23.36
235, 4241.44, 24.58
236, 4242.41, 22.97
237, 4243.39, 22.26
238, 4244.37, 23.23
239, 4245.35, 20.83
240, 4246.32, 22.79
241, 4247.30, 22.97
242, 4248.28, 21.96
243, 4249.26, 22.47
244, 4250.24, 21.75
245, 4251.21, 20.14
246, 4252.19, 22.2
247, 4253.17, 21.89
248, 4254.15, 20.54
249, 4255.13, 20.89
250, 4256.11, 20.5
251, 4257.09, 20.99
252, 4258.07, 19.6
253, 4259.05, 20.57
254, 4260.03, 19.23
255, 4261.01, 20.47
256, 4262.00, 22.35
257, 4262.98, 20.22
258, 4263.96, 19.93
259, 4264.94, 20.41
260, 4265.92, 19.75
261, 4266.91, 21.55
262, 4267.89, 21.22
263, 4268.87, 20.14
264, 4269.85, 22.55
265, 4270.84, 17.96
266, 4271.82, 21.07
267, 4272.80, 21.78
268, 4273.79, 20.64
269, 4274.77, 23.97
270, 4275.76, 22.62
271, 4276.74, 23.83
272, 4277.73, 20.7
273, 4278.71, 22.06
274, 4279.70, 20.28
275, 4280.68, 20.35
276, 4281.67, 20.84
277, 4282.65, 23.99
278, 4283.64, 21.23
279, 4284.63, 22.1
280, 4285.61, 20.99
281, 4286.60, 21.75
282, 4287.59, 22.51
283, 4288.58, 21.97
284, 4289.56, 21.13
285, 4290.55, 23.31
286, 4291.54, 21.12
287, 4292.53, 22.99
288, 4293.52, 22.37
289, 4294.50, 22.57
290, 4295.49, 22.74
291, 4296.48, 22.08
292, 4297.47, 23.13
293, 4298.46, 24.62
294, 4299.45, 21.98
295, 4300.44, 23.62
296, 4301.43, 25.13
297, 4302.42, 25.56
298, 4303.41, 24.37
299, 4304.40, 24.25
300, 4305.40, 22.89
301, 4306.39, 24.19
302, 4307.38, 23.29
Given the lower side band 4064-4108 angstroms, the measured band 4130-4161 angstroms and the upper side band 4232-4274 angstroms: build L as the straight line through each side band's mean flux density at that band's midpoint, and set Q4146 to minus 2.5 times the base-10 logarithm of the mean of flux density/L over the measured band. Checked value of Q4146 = 0.11 mag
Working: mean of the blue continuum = 22.6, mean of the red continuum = 21.5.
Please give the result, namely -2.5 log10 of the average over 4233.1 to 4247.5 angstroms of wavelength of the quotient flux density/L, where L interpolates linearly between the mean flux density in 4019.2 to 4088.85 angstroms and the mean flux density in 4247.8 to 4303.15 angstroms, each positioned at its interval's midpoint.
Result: -0.06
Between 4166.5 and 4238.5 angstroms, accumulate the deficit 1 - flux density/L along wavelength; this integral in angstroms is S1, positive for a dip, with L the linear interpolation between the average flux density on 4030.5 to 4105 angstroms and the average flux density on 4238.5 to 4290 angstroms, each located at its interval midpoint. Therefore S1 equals 3.30 angstroms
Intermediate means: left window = 21.6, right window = 21.5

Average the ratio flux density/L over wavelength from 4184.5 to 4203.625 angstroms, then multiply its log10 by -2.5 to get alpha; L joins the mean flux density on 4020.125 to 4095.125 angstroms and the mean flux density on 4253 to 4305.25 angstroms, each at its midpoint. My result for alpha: 0.06 mag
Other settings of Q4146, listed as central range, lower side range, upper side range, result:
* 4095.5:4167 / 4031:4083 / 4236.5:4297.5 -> -0.03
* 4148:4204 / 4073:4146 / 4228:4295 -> 0.08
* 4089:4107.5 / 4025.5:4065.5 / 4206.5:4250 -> -0.17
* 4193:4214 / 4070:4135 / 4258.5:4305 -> 0.15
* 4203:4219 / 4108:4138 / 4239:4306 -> 0.18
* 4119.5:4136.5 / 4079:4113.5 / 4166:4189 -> 0.07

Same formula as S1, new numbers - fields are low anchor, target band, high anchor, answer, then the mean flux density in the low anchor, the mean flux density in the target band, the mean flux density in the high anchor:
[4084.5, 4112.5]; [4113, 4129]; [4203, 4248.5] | 0.54 angstroms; 23.7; 22.4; 20.5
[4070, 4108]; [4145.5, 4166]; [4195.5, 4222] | 1.37 angstroms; 22.8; 19.3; 19.1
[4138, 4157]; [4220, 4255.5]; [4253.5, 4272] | -1.97 angstroms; 20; 21.6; 20.5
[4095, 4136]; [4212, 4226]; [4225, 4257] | 1.92 angstroms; 23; 19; 21.9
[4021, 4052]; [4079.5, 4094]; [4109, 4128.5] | 0.13 angstroms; 21.1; 21.8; 22.6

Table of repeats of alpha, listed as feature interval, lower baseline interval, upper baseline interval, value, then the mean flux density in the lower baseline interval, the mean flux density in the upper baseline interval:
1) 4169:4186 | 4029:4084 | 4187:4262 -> -0.076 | 20.9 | 20.5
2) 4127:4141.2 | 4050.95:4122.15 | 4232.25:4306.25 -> 0.073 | 22.3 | 22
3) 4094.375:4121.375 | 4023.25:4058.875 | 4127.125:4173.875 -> -0.169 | 20.9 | 20.3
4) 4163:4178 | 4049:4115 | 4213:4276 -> 0.018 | 22.2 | 21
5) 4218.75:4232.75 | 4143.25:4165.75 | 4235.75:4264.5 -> 0.049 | 19.6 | 21.8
